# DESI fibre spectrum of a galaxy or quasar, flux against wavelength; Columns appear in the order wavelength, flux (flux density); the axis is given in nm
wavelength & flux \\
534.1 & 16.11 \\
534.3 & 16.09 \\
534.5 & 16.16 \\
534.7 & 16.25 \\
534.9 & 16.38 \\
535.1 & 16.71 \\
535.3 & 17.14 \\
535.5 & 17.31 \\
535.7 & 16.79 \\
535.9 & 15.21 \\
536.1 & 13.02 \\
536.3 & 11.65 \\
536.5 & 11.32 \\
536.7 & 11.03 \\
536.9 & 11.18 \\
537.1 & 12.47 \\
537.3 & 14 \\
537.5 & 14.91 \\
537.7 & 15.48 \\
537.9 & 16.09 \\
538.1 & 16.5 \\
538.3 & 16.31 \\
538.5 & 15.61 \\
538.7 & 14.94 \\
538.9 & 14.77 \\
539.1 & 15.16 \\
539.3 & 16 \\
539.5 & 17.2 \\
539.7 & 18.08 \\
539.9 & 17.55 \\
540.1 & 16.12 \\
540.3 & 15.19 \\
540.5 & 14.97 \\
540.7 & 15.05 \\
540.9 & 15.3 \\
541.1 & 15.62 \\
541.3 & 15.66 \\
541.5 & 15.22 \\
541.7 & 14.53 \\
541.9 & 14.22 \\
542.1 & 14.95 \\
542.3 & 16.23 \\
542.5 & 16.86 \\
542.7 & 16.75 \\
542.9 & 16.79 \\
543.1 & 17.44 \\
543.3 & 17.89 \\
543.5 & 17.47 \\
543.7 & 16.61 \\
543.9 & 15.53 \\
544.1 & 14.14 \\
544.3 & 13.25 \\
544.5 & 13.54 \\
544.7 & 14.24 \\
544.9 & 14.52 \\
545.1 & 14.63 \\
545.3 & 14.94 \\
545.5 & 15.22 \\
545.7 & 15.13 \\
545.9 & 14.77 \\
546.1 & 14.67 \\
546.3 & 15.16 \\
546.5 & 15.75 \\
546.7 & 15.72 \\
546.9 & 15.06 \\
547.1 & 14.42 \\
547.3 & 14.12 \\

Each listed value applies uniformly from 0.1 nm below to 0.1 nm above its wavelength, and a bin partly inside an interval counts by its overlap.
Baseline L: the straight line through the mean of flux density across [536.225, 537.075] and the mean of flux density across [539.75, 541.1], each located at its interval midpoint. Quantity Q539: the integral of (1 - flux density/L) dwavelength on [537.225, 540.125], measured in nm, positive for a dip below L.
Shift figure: -0.47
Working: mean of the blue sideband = 11.4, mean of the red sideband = 15.8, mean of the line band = 15.9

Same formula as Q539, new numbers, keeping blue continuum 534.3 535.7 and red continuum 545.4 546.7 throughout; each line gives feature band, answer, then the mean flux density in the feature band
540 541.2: 0.04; 15.4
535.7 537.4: 0.38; 12.7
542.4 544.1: -0.13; 16.8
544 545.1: 0.10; 14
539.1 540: -0.05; 17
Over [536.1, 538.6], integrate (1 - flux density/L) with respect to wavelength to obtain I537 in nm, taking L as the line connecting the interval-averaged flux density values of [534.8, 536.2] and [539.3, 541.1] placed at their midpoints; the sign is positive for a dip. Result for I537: 0.35 nm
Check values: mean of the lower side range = 16.1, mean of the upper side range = 16.1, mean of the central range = 13.8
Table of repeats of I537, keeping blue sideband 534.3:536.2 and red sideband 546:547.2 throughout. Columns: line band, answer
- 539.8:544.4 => -0.08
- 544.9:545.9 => 0.02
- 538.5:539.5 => 0.02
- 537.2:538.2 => 0.03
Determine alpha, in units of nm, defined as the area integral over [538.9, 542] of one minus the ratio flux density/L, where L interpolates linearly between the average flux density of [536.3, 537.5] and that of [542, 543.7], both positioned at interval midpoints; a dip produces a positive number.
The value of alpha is -0.17 nm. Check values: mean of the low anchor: 12.2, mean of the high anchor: 16.8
